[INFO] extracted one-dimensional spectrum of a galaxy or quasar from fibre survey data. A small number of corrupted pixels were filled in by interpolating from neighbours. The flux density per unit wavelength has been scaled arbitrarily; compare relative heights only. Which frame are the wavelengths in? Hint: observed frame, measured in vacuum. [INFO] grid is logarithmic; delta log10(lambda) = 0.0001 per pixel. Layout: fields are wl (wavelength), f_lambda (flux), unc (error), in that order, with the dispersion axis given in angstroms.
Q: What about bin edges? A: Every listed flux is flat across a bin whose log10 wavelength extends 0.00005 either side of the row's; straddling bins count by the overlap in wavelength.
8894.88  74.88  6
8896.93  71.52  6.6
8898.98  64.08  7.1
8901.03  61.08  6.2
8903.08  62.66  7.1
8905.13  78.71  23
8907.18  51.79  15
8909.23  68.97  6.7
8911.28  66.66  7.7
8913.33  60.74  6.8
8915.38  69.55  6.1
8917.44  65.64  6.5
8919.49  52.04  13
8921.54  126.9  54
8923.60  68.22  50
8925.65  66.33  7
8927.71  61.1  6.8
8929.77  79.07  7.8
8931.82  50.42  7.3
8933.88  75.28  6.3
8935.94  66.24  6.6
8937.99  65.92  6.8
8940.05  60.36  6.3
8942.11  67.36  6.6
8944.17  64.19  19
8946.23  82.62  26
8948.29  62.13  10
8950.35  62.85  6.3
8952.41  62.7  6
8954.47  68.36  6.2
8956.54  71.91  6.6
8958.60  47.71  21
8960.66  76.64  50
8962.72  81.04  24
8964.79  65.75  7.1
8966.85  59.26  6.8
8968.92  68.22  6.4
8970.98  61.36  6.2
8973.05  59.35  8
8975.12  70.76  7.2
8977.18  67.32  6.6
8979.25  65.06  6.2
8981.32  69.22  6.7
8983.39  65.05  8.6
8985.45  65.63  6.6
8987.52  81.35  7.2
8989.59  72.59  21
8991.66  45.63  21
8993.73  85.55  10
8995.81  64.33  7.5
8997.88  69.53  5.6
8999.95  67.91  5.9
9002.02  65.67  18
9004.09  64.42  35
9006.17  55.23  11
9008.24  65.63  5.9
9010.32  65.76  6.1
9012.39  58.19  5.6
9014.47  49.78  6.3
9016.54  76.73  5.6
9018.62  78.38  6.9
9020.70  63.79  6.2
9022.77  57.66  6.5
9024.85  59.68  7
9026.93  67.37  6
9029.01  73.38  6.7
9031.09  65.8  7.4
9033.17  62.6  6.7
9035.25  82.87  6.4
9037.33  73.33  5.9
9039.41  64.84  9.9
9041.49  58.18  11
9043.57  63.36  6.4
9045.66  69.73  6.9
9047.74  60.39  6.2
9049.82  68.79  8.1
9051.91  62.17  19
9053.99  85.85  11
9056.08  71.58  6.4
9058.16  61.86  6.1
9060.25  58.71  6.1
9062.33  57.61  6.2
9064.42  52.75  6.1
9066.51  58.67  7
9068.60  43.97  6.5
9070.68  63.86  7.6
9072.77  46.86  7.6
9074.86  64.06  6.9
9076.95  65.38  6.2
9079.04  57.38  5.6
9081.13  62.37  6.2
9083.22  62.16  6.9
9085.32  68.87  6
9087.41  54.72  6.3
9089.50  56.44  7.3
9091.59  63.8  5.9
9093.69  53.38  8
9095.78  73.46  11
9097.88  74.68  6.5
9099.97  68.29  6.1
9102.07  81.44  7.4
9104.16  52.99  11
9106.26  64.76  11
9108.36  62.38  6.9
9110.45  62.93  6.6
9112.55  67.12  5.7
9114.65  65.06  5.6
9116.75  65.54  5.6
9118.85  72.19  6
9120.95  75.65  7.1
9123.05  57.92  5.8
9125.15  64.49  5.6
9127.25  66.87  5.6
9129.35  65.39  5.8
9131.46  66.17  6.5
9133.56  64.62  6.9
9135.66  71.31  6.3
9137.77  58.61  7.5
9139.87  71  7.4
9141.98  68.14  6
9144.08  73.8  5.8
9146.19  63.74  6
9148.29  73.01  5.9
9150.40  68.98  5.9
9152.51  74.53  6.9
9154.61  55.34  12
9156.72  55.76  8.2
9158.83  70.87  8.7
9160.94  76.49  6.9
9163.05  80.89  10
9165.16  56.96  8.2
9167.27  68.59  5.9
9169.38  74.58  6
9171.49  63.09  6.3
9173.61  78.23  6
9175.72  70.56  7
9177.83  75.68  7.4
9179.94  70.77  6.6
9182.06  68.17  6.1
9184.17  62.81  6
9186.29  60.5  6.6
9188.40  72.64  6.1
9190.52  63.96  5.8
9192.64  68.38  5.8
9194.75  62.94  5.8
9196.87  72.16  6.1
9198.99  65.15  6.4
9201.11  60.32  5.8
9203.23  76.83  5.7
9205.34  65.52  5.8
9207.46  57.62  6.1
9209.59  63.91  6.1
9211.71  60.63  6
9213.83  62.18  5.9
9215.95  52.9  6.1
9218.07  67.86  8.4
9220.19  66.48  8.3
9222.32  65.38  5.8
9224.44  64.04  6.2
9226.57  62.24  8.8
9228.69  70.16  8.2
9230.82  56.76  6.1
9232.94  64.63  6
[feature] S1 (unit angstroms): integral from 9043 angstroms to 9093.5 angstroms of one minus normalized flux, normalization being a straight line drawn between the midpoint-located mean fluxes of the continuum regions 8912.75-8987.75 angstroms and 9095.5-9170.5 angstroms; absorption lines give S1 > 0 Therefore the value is 4.6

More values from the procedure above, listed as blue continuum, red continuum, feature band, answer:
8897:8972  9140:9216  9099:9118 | 0.48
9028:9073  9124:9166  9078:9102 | 0.59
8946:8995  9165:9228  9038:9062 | 0.36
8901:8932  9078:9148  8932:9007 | 1.43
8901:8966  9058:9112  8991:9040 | -1.39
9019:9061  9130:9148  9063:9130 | 4.18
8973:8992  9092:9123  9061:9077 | 2.58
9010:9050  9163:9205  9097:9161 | 0.52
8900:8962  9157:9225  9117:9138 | 0.17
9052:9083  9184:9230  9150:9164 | -1.22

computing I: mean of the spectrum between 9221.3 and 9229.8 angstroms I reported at 65.4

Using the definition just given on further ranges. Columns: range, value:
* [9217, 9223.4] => 66.6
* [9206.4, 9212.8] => 60.7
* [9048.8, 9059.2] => 70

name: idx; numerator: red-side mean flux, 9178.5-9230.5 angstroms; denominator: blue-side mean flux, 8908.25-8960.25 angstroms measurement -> 1.0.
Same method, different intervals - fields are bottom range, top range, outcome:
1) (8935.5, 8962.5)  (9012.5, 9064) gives 0.99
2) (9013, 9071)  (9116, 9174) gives 1.05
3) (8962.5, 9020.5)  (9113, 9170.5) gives 1.02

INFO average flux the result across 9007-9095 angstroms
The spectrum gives 63.3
